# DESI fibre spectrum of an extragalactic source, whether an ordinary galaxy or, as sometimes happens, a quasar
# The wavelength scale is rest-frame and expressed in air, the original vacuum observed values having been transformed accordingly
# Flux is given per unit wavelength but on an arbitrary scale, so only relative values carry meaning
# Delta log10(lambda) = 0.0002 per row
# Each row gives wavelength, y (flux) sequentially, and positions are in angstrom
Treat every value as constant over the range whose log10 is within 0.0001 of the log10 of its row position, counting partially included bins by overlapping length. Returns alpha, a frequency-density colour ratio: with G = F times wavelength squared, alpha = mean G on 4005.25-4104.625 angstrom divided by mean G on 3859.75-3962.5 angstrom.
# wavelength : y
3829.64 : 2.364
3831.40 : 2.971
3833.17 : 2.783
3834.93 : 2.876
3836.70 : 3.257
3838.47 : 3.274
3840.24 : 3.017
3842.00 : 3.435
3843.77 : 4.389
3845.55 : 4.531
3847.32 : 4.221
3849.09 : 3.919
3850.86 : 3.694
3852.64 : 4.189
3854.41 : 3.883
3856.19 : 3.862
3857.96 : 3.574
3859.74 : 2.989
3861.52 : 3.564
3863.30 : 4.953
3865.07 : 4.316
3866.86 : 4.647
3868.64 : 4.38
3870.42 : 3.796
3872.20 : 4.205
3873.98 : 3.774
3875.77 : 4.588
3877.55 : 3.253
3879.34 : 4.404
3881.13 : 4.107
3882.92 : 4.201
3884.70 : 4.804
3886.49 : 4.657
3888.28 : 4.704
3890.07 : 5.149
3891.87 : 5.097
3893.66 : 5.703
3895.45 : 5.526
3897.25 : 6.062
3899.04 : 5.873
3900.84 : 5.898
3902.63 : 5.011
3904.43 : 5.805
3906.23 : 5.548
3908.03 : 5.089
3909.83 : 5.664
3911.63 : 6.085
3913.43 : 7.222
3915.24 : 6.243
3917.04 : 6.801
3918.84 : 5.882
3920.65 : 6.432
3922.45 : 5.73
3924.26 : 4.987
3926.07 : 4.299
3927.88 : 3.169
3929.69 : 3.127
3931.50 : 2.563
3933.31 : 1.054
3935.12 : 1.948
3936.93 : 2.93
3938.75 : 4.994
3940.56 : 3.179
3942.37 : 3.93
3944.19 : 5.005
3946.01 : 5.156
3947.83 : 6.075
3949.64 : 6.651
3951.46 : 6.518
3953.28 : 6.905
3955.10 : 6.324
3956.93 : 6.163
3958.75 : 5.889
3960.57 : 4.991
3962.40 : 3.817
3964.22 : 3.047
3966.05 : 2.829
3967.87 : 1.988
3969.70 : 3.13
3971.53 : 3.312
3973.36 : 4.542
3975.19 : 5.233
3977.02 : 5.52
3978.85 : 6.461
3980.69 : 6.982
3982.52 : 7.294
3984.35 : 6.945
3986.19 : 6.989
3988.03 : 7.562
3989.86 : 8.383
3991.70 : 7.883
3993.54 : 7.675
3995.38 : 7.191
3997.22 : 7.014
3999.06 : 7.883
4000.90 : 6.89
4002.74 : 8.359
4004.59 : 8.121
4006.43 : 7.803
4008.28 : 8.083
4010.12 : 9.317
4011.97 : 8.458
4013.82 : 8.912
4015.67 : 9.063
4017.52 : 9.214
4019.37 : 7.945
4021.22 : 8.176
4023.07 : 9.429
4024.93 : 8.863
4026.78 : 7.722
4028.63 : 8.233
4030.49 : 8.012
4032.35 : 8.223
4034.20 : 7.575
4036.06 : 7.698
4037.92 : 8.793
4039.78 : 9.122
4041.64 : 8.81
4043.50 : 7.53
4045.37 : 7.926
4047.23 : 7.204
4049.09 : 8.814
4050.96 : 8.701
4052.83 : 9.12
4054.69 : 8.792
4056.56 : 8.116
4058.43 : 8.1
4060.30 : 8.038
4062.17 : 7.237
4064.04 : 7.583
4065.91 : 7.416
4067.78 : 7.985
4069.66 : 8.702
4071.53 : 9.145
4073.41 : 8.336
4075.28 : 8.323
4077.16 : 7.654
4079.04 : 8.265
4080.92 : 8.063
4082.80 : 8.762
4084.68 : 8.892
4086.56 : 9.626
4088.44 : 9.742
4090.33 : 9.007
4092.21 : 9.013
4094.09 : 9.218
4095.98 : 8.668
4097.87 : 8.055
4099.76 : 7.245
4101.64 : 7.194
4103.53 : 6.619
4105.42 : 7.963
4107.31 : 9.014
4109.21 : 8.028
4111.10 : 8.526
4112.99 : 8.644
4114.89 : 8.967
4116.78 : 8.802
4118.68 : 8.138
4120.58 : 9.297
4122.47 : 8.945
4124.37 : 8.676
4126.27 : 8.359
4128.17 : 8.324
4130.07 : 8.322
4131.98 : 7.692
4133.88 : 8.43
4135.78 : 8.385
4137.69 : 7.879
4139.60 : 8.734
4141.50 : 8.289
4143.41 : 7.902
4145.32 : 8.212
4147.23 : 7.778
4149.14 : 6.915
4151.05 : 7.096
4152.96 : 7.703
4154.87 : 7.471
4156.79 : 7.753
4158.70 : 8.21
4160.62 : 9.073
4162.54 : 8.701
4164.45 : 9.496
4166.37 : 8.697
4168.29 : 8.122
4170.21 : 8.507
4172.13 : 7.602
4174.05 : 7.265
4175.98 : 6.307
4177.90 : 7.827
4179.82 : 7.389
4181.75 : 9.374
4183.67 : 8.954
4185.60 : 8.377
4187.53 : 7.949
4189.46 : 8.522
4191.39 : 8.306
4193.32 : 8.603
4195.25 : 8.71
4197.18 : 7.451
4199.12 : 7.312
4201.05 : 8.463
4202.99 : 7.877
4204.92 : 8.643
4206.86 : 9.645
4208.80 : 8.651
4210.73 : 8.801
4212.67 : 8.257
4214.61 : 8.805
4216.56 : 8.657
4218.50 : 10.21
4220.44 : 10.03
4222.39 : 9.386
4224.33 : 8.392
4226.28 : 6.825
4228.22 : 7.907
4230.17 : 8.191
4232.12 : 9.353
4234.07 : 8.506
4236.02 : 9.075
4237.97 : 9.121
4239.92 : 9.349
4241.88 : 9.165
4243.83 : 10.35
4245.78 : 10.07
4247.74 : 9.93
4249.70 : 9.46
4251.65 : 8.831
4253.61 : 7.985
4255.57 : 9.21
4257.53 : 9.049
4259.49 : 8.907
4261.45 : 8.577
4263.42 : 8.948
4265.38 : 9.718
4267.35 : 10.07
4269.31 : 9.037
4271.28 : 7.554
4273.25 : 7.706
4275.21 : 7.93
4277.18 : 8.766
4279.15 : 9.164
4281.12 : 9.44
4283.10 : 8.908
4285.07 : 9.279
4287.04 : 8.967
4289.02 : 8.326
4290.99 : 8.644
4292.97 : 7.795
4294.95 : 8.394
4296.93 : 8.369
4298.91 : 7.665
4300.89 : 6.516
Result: 1.8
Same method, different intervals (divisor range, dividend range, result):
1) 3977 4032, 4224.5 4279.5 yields 1.26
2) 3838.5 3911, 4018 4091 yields 2.03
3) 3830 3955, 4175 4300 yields 2.26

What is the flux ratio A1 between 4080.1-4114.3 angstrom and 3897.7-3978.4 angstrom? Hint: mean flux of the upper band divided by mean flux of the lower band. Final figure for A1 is 1.7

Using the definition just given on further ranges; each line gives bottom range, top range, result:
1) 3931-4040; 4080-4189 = 1.29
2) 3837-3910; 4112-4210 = 1.85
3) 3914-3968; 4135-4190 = 1.73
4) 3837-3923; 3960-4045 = 1.50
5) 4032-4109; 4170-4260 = 1.04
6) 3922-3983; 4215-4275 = 1.97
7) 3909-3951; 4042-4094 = 1.76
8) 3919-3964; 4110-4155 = 1.77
